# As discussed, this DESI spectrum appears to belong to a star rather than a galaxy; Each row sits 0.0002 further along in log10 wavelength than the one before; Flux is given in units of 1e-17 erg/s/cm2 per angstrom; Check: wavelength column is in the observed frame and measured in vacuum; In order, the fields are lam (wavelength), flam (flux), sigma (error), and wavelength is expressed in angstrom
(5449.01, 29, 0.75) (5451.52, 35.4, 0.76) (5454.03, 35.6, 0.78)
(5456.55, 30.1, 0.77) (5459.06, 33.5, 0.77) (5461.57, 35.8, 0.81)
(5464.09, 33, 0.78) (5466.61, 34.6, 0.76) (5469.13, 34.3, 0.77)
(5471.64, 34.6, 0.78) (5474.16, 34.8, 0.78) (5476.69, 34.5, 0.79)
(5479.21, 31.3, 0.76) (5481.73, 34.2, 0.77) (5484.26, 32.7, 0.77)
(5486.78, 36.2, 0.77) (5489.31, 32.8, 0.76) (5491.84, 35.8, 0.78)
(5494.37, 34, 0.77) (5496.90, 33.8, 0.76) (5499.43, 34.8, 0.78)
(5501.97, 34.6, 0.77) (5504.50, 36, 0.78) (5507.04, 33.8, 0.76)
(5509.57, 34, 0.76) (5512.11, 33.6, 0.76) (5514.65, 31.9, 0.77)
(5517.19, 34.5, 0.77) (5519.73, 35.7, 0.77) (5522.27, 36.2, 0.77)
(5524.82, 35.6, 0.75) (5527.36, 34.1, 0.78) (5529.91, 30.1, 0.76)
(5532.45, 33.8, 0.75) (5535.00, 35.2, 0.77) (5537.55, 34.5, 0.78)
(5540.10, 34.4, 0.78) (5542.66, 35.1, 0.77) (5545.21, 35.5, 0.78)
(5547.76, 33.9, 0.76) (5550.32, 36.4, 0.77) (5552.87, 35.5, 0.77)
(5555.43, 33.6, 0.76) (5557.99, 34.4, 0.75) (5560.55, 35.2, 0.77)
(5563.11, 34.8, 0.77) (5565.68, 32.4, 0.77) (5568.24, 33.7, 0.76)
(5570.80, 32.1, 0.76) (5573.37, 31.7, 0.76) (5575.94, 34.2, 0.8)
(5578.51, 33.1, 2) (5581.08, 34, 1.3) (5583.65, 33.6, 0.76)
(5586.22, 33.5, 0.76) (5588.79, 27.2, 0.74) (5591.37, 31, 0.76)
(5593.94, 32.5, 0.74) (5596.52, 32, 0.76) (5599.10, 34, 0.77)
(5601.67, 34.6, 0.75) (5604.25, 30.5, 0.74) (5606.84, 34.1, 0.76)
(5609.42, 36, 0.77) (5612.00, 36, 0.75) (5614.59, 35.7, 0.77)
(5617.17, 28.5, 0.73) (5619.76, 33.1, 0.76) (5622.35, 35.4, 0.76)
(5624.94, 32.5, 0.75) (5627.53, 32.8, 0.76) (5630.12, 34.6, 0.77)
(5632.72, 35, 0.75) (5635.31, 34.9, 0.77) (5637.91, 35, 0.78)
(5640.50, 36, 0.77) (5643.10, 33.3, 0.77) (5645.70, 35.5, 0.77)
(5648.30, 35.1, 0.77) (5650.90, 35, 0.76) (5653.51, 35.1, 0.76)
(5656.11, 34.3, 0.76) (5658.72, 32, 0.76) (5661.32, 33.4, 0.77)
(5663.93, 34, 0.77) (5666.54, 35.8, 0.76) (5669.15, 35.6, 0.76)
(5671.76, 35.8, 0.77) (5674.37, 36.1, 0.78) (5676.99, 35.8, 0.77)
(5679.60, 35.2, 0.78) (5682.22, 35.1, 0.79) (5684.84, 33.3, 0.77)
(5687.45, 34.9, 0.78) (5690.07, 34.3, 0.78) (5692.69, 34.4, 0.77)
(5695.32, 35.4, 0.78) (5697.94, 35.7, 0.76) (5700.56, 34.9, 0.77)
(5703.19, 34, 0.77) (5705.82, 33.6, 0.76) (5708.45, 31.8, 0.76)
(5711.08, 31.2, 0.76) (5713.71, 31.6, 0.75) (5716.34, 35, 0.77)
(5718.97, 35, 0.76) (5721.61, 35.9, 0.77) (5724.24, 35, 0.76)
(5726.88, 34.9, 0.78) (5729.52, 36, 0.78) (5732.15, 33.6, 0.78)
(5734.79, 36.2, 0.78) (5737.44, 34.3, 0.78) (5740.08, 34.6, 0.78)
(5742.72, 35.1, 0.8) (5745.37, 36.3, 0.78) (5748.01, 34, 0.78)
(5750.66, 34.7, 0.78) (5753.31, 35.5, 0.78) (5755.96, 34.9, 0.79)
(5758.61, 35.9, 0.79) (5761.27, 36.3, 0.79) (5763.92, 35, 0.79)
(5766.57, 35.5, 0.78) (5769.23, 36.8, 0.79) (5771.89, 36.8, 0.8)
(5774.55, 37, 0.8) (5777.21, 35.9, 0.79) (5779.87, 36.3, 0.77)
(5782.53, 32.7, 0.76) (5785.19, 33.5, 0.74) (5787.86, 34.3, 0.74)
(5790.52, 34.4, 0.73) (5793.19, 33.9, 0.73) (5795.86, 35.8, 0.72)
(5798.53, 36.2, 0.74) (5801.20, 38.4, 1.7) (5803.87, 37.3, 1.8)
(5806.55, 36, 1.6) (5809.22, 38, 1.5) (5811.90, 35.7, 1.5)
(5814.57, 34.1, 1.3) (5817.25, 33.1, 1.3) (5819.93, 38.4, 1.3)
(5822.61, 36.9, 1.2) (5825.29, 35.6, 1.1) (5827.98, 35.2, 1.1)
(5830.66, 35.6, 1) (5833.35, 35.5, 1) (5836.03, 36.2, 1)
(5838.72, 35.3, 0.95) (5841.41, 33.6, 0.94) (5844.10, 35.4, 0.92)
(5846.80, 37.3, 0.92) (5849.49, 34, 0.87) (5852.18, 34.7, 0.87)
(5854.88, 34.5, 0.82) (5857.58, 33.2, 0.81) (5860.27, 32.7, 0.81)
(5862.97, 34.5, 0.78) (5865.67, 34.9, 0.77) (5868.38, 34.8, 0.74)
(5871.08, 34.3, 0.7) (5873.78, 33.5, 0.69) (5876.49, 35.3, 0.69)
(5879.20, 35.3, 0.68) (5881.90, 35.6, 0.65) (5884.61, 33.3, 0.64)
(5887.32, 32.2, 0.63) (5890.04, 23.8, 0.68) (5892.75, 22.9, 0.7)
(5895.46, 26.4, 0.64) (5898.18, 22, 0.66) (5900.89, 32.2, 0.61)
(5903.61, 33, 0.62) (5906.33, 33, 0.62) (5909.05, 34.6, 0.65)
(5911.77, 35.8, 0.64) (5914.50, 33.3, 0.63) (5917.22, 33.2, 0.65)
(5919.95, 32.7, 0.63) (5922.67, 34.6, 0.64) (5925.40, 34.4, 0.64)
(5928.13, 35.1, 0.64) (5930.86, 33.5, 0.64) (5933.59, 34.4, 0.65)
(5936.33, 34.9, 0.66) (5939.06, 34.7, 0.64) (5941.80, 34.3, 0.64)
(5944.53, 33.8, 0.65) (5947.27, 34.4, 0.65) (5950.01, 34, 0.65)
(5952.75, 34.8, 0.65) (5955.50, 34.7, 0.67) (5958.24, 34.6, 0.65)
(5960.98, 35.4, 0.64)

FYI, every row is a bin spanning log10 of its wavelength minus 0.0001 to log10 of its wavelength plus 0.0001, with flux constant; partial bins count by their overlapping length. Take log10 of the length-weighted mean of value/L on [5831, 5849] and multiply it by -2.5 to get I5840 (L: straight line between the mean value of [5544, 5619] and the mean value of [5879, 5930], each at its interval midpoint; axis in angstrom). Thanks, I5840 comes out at -0.11 mag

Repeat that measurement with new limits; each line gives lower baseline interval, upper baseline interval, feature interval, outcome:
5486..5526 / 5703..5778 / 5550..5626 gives 0.04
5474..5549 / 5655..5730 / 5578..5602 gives 0.06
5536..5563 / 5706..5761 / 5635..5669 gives 0.00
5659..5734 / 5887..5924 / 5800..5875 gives -0.11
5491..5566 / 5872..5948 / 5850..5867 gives -0.04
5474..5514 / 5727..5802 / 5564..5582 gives 0.05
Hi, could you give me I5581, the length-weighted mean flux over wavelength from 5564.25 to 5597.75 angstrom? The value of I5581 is 32.4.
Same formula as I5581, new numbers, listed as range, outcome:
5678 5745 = 34.5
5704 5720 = 33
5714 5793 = 35.2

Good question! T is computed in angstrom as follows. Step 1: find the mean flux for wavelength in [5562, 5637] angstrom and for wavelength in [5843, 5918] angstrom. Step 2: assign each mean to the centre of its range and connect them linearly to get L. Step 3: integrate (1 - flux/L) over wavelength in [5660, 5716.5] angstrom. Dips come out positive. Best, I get -2.3 angstrom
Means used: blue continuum 33.2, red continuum 32.7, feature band 34.4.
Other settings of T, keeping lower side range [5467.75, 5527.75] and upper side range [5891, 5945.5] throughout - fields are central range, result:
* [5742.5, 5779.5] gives -2.9 angstrom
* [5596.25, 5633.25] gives 0.1 angstrom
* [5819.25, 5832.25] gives -1.4 angstrom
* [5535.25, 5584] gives -0.1 angstrom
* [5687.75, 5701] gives -0.6 angstrom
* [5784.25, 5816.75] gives -2.6 angstrom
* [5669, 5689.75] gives -1.0 angstrom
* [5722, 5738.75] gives -0.9 angstrom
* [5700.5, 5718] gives 0.1 angstrom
